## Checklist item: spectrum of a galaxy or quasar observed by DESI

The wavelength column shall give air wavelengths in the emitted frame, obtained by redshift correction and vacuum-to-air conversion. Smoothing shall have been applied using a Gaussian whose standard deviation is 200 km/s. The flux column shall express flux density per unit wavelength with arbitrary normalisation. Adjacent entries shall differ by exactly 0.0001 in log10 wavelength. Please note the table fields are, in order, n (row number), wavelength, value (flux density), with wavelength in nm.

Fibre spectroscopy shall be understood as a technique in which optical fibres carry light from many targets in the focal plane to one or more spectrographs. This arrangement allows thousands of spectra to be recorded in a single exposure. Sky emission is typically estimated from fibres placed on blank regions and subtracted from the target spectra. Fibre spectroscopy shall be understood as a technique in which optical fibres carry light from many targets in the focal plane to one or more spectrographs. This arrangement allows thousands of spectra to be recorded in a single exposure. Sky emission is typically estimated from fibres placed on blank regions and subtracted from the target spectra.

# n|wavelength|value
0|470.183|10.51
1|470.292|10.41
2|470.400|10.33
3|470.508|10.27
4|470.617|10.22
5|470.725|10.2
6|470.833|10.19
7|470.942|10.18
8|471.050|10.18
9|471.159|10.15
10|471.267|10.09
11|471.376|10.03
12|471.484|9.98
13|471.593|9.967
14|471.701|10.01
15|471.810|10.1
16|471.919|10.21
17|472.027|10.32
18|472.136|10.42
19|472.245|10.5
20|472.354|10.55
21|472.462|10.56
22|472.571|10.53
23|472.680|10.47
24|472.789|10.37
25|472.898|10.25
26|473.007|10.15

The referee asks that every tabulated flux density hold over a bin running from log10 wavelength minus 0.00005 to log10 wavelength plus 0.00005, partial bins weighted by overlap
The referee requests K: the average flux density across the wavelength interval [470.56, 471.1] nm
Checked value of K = 10.2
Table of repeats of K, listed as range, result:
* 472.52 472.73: 10.5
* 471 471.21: 10.1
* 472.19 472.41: 10.5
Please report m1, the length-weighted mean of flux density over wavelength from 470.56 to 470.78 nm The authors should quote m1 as 10.2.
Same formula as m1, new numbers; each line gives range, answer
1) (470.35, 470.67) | 10.3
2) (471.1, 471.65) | 10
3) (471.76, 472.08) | 10.2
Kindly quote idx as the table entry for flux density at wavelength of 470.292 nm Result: 10.41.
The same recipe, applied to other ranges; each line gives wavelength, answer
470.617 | 10.22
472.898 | 10.25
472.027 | 10.32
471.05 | 10.18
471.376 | 10.03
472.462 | 10.56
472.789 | 10.37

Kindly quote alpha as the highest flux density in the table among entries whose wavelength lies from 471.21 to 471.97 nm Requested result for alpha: 10.21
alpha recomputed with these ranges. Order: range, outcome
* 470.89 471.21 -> 10.18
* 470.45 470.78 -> 10.27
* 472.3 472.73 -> 10.56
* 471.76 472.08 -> 10.32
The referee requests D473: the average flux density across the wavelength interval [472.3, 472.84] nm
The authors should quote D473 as 10.5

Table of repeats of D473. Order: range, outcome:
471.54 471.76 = 10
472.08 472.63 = 10.5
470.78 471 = 10.2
